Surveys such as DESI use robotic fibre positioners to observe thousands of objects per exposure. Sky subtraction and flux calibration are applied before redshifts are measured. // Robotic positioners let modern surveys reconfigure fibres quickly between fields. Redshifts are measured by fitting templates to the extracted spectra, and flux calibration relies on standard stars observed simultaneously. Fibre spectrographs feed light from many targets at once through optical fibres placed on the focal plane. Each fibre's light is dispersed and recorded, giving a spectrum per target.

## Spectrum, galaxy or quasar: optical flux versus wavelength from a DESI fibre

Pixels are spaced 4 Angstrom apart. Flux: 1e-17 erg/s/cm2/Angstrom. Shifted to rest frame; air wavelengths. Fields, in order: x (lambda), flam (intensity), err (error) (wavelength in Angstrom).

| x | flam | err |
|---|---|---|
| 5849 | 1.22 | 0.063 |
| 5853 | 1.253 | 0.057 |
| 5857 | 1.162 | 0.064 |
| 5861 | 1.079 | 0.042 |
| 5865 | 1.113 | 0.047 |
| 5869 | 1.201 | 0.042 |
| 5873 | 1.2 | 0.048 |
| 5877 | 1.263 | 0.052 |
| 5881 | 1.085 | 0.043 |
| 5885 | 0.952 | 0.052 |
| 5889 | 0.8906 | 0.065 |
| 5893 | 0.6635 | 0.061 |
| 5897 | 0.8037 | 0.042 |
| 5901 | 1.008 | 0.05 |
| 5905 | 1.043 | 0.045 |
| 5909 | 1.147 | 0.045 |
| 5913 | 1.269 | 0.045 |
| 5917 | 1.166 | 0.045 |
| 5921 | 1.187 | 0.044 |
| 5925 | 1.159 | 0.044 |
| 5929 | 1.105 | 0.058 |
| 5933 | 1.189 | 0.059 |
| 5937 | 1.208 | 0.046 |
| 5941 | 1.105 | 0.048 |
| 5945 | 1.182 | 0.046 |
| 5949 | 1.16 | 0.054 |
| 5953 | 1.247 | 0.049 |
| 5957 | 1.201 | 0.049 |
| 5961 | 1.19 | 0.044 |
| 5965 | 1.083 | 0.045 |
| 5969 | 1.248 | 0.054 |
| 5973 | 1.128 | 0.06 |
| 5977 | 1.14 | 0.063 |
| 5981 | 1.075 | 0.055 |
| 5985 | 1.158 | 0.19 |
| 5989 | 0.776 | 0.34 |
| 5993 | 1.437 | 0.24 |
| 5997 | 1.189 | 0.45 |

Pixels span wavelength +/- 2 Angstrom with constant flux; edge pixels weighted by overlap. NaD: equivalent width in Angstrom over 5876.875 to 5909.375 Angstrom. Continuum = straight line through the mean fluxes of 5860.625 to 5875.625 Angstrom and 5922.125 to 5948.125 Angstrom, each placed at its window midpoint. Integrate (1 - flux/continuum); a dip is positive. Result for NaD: 5.6 Angstrom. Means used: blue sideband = 1.16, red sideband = 1.16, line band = 0.96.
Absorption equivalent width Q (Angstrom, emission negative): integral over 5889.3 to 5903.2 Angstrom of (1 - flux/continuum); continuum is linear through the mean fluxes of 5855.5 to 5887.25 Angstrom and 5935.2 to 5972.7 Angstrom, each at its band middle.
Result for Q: 3.7 Angstrom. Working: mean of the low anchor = 1.13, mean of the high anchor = 1.18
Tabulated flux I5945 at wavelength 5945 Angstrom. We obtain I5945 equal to 1.182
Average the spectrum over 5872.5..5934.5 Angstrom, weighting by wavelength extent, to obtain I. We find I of 1.07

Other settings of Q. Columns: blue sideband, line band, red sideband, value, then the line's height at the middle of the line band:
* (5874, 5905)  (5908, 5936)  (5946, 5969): -2.8 Angstrom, 1.07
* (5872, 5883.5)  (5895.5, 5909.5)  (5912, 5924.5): 2.3 Angstrom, 1.19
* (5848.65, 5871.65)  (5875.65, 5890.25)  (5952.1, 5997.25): 1.5 Angstrom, 1.17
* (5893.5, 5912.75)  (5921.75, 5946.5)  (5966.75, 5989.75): -2.8 Angstrom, 1.04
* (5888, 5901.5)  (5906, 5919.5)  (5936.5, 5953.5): -3.4 Angstrom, 0.946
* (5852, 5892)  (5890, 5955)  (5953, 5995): 1.6 Angstrom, 1.13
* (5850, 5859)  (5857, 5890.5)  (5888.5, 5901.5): -2.8 Angstrom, 1.02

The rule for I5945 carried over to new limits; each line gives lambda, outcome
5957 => 1.201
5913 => 1.269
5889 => 0.8906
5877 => 1.263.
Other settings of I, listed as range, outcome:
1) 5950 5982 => 1.17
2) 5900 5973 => 1.16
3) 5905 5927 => 1.17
